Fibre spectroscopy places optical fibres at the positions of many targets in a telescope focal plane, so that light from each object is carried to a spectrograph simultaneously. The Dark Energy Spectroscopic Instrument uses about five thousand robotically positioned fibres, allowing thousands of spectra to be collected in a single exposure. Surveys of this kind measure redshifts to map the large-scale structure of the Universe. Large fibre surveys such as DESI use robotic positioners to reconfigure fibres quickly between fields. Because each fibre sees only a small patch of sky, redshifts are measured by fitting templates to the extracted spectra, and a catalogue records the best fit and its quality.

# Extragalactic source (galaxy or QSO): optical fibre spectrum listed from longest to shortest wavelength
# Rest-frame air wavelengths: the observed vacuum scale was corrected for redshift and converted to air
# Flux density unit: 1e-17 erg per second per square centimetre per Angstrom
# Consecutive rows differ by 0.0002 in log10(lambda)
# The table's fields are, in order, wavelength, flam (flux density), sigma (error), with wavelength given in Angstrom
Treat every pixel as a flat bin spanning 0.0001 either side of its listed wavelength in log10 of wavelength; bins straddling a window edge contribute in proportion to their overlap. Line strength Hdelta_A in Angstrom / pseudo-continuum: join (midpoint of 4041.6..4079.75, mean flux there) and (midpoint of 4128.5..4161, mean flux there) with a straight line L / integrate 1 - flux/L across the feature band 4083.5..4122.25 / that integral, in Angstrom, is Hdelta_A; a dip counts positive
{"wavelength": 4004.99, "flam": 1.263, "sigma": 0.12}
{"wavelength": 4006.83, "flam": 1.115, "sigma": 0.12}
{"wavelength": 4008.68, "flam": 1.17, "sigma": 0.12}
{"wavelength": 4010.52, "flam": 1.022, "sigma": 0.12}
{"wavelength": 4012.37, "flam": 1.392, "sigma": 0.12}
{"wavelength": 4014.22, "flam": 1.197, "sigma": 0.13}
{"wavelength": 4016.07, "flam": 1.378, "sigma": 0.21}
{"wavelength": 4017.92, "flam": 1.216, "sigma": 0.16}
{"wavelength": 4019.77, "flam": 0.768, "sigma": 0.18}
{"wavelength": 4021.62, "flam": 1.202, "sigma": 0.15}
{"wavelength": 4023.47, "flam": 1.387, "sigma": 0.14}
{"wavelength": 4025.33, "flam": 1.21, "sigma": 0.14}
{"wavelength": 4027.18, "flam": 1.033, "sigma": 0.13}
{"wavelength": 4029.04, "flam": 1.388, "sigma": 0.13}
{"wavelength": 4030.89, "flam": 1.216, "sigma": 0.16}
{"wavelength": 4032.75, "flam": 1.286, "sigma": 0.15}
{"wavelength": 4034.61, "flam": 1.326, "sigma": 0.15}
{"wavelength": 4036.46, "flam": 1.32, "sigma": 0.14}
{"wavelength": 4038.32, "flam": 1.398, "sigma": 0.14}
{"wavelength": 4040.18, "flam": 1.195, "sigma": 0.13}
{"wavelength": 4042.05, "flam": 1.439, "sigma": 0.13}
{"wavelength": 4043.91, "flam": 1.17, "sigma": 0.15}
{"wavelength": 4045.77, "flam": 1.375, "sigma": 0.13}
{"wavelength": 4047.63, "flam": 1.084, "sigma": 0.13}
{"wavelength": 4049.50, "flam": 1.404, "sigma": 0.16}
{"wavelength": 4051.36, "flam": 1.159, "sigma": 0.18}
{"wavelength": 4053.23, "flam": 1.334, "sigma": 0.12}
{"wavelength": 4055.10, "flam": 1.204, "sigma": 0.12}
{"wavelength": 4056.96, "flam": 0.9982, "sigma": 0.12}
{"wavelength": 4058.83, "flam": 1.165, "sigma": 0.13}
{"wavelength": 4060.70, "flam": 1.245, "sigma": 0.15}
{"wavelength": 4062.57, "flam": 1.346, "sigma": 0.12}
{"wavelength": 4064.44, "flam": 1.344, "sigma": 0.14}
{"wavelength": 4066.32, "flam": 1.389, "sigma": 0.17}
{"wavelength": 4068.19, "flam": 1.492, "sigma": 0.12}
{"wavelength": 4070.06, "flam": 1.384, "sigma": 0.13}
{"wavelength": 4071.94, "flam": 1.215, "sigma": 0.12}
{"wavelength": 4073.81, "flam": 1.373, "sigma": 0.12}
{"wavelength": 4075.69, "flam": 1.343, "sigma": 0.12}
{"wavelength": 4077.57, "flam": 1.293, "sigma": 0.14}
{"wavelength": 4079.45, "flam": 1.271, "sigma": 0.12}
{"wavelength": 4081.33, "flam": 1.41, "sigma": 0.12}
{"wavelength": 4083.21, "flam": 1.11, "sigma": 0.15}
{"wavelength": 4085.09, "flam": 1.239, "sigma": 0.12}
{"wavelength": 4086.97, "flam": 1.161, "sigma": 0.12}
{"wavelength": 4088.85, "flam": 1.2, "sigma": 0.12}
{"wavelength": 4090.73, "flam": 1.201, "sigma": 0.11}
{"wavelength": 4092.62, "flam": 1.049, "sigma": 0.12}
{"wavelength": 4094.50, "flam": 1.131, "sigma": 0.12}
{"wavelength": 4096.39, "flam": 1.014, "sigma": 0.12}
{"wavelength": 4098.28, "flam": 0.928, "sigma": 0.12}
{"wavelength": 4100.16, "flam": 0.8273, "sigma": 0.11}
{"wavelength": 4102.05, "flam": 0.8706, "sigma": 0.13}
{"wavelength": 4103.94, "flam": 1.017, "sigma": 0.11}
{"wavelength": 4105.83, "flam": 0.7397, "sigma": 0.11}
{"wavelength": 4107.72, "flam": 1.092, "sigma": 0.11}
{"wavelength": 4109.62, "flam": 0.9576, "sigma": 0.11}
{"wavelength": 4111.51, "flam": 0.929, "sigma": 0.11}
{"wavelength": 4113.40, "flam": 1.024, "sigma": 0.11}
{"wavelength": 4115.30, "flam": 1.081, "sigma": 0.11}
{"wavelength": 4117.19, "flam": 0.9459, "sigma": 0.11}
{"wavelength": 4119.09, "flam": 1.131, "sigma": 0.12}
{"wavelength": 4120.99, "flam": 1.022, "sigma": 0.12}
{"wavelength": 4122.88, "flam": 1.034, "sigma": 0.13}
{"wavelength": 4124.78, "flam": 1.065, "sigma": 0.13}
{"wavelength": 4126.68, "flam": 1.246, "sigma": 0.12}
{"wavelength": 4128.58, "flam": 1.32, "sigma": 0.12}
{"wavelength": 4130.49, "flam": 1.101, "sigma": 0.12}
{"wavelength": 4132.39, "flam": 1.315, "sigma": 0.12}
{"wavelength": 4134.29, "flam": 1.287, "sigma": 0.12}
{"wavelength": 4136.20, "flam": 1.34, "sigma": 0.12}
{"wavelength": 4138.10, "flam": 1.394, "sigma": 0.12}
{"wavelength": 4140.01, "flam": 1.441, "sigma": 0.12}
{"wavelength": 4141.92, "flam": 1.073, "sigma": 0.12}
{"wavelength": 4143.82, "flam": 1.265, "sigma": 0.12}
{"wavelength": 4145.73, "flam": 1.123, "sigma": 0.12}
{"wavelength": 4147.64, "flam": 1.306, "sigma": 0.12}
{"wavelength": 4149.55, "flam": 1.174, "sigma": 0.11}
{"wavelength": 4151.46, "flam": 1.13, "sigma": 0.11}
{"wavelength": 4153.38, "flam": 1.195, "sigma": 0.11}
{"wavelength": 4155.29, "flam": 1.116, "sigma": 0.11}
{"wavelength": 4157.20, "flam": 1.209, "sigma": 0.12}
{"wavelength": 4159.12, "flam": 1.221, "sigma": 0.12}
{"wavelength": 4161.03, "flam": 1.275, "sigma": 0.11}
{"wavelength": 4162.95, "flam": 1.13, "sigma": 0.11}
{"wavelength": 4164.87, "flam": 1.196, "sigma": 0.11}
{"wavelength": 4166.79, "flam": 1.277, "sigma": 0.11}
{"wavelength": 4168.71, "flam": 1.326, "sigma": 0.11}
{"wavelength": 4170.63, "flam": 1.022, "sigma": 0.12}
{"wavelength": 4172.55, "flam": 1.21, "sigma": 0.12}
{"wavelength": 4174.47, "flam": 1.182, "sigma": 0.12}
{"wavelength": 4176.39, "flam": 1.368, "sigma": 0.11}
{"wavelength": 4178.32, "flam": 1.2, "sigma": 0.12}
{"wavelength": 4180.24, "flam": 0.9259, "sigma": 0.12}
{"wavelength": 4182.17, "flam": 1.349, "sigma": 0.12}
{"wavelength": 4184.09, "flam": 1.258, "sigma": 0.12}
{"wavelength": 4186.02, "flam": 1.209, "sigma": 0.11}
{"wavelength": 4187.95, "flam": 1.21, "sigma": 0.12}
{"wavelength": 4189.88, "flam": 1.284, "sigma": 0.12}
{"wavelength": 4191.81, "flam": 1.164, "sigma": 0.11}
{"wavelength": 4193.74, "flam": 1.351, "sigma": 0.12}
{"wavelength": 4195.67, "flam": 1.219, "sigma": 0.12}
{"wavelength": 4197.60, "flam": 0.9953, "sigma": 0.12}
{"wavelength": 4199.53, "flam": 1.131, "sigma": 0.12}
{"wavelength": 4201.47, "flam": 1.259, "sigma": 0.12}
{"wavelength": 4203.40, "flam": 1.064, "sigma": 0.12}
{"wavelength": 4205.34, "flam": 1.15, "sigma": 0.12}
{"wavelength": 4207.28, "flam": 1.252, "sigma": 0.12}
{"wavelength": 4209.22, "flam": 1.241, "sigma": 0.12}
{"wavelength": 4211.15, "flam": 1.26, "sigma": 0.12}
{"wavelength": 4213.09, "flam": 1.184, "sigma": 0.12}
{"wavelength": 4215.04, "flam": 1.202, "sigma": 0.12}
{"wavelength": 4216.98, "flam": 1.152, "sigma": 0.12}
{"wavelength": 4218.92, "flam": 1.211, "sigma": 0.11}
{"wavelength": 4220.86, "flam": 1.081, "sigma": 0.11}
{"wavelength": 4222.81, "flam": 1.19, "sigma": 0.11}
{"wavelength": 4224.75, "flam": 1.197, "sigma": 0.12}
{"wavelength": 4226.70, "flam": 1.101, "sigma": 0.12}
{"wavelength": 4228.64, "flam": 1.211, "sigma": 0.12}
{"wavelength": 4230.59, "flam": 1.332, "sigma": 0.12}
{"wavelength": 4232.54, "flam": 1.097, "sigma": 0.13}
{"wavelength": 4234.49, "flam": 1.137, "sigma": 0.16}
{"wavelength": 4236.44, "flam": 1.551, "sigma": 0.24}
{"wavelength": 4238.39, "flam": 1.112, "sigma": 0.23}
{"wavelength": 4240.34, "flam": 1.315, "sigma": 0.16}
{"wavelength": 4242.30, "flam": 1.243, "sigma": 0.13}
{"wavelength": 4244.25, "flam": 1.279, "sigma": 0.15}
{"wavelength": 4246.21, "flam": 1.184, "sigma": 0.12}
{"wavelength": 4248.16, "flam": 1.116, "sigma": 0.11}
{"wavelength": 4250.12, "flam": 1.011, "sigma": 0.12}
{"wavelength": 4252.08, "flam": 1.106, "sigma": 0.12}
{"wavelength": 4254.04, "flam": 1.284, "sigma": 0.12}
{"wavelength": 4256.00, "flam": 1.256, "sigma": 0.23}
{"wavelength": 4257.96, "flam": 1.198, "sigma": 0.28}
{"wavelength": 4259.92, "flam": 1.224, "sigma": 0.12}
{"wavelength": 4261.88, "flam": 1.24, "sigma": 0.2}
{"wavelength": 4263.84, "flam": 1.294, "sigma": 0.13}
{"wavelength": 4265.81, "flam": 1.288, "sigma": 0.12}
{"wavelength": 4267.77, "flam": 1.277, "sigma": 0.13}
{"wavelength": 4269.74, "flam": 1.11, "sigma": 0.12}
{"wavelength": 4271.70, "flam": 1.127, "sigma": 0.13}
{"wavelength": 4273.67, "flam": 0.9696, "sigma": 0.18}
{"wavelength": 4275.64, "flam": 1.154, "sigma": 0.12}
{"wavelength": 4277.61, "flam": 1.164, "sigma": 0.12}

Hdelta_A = 7.1 Angstrom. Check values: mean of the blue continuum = 1.29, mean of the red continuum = 1.23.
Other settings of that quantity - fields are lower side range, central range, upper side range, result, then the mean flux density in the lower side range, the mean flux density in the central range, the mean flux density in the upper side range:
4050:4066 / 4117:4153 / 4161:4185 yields 0.4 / 1.24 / 1.2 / 1.21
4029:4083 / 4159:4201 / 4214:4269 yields 1.1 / 1.29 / 1.21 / 1.21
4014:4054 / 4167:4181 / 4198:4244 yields 0.3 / 1.25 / 1.19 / 1.2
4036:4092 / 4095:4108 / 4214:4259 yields 3.4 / 1.27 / 0.925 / 1.2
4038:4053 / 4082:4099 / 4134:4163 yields 1.8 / 1.28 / 1.12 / 1.23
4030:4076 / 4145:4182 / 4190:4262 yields 1.1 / 1.29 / 1.19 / 1.2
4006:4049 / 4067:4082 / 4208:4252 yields -1.5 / 1.23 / 1.35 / 1.2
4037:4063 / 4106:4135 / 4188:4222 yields 3.1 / 1.25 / 1.09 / 1.19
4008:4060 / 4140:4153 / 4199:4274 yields 0.1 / 1.23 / 1.2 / 1.2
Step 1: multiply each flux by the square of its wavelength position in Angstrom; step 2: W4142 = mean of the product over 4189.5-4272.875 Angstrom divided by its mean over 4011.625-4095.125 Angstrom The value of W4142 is 1.04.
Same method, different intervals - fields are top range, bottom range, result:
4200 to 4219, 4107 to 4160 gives 1.07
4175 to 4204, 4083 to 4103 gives 1.18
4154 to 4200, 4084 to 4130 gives 1.18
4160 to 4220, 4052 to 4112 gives 1.09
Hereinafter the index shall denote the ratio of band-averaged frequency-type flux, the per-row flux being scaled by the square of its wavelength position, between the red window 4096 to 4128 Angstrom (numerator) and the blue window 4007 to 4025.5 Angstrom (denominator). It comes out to 0.9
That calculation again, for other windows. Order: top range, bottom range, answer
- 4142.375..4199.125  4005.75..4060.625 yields 1.05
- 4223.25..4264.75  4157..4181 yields 1.05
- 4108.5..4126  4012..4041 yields 0.86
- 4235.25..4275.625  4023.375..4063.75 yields 1.06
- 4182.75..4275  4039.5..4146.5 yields 1.08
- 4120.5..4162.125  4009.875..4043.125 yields 1.03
